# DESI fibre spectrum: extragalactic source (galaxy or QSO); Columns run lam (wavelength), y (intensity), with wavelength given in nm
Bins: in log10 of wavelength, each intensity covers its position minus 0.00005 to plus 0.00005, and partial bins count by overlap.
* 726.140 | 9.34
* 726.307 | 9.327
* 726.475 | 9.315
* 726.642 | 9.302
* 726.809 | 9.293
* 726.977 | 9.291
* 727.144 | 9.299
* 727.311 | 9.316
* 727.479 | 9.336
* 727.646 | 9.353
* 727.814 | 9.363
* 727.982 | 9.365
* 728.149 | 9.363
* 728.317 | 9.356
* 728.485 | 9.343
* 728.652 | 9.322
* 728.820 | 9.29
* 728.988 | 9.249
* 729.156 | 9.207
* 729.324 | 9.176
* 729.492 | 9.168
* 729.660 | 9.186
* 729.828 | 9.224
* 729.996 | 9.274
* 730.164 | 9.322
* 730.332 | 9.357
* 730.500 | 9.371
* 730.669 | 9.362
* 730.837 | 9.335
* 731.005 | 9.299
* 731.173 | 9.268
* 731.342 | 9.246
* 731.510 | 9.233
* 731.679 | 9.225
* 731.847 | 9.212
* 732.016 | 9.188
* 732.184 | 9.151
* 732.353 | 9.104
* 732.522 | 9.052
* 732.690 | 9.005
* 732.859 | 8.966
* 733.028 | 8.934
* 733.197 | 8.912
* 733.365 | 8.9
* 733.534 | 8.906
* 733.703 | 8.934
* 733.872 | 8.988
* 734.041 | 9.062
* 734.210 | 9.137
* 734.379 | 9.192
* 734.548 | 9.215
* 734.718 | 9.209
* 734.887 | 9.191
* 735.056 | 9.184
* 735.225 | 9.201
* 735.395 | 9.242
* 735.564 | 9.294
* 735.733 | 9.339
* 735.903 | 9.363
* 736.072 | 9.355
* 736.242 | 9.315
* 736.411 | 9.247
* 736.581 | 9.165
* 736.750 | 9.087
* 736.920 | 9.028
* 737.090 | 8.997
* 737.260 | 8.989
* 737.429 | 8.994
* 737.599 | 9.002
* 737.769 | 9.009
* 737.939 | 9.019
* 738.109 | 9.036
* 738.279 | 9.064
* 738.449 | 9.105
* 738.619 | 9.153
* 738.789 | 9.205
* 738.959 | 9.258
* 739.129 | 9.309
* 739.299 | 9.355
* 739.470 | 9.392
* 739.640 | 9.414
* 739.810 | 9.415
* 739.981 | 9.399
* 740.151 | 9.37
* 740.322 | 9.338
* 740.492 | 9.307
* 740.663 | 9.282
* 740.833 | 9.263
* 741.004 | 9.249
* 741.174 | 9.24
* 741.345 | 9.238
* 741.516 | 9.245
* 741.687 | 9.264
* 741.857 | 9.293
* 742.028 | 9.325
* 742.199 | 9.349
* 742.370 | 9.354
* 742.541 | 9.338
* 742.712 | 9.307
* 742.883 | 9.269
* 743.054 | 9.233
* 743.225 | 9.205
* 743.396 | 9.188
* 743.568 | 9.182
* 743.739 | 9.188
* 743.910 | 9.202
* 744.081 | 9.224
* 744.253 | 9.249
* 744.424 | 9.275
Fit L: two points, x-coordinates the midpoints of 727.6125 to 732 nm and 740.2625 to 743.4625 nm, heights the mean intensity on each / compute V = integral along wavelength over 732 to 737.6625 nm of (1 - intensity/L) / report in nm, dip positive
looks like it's 0.10 nm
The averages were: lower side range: 9.28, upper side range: 9.28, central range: 9.11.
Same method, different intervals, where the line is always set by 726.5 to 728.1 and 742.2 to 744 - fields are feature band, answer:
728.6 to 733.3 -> 0.06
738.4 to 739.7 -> 0.00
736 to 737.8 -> 0.03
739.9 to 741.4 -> -0.01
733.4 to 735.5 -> 0.04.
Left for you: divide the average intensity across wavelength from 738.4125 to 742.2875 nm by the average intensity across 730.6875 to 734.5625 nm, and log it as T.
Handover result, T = 1.02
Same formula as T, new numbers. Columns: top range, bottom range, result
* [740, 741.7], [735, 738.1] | 1.01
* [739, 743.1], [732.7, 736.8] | 1.02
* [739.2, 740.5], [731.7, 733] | 1.03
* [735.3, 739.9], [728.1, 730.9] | 0.99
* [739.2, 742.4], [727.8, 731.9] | 1.00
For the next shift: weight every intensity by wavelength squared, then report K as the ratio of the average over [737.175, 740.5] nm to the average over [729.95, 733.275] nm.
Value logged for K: 1.0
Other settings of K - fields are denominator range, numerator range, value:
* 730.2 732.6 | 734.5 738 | 1.00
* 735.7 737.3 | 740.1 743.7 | 1.02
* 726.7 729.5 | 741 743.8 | 1.04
